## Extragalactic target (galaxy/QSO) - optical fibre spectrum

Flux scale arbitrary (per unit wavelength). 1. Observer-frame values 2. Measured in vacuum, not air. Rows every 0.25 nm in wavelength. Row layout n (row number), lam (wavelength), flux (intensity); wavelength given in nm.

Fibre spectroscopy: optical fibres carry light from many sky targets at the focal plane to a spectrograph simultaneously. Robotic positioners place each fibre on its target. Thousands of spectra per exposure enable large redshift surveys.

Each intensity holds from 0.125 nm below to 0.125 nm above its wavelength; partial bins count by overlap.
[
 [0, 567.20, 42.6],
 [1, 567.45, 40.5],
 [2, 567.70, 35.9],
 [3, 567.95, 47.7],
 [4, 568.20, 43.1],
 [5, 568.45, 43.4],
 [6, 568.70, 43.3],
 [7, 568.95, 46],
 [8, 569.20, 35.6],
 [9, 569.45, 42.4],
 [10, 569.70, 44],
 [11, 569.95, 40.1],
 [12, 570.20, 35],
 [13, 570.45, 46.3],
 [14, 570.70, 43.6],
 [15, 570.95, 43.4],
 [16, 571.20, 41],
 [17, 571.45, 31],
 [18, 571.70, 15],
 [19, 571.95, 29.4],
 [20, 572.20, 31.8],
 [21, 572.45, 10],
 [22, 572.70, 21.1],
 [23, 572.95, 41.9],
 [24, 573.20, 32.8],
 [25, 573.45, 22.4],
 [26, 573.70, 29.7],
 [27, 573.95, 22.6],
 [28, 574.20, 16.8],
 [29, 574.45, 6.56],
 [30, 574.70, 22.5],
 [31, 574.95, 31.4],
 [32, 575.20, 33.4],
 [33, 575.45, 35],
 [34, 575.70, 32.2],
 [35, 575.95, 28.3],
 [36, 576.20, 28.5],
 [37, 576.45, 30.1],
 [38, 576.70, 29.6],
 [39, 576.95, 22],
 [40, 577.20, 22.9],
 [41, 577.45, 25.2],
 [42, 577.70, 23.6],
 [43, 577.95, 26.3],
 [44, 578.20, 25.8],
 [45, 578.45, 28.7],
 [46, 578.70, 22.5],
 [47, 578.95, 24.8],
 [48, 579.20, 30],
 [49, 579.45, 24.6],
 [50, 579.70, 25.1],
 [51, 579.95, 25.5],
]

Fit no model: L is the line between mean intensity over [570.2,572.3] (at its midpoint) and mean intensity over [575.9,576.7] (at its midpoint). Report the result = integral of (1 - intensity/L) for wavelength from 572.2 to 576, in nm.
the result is 0.68 nm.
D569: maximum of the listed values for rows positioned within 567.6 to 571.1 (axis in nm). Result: 47.7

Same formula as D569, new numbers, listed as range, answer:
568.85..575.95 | 46.3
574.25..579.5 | 35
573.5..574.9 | 29.7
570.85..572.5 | 43.4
